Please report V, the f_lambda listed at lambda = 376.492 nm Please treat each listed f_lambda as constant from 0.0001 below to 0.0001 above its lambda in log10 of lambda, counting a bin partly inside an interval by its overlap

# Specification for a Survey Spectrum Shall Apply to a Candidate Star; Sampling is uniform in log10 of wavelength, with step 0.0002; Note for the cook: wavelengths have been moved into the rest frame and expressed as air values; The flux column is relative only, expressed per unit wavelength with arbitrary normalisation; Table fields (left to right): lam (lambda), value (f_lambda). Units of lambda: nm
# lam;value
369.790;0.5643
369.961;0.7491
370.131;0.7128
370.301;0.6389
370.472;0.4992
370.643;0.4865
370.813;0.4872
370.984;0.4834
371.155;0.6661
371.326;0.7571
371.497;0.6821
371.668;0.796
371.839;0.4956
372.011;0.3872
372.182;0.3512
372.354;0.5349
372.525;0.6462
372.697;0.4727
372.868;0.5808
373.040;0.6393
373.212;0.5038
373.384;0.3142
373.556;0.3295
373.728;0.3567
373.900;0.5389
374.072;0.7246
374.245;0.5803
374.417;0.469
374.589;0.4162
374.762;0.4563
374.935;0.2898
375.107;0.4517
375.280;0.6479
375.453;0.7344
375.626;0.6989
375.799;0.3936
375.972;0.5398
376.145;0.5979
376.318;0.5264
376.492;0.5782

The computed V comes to 0.5782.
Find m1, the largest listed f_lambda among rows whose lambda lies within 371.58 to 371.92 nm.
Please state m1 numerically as 0.796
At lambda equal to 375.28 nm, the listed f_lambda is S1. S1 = 0.6479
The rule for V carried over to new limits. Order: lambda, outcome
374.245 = 0.5803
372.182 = 0.3512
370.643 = 0.4865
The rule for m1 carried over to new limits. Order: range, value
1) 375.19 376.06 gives 0.7344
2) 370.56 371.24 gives 0.6661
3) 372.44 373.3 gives 0.6462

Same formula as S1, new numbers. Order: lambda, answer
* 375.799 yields 0.3936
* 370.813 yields 0.4872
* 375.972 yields 0.5398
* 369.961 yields 0.7491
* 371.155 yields 0.6661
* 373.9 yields 0.5389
